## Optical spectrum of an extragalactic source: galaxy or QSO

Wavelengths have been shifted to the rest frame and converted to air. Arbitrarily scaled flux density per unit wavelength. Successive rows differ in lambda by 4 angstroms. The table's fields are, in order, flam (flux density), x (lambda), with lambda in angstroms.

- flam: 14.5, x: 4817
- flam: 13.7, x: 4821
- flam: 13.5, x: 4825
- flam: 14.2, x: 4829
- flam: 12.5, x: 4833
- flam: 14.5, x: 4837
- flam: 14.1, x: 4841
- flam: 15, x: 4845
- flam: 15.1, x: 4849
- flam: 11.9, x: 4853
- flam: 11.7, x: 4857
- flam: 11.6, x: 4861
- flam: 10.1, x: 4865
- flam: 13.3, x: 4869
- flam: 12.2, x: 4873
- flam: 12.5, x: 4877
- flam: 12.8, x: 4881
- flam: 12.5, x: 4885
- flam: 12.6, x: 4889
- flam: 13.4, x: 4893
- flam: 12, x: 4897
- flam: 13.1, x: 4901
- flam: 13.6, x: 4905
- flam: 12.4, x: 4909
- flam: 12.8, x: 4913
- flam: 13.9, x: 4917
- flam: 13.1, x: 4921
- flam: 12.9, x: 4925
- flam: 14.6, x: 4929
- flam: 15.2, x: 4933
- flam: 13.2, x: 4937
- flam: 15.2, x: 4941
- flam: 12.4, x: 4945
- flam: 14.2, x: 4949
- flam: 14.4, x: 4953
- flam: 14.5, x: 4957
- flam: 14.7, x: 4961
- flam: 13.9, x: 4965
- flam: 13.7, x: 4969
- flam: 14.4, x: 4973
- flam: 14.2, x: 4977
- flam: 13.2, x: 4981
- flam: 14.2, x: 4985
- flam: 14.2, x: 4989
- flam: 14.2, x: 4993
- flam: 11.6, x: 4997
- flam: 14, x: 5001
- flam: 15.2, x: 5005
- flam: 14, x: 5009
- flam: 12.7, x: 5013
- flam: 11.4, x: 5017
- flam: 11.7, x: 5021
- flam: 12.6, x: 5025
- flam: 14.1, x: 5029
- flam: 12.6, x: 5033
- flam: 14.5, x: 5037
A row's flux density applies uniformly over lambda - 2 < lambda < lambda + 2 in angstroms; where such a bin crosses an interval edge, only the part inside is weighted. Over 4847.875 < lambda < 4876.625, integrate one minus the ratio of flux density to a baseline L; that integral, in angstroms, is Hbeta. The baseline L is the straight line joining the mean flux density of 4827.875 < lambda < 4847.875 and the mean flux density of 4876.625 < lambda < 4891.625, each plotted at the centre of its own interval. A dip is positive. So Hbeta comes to 2.4 angstroms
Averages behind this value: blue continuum 14.1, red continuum 12.6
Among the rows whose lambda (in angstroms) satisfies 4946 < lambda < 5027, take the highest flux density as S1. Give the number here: 15.2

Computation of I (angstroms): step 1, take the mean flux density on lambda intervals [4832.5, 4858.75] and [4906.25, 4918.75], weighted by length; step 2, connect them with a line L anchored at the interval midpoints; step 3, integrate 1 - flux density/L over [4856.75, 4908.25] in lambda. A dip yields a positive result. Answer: 3.3 angstroms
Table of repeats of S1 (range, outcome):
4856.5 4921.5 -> 13.9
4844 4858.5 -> 15.1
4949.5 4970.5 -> 14.7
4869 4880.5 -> 13.3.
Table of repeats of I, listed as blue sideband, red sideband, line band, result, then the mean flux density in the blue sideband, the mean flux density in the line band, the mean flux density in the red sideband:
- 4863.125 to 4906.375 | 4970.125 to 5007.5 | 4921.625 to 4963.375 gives -2.49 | 12.5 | 14.1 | 13.9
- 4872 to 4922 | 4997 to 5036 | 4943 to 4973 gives -2.37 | 12.8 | 14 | 13.1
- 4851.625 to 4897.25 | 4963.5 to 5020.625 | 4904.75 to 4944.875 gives -2.58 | 12.2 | 13.6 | 13.6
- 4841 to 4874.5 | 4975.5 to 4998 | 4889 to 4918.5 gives 0.15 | 12.7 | 13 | 13.7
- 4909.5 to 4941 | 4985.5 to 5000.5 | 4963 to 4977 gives -0.48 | 13.7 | 14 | 13.5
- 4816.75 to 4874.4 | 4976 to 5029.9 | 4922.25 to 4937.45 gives -0.86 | 13.2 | 14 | 13.3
